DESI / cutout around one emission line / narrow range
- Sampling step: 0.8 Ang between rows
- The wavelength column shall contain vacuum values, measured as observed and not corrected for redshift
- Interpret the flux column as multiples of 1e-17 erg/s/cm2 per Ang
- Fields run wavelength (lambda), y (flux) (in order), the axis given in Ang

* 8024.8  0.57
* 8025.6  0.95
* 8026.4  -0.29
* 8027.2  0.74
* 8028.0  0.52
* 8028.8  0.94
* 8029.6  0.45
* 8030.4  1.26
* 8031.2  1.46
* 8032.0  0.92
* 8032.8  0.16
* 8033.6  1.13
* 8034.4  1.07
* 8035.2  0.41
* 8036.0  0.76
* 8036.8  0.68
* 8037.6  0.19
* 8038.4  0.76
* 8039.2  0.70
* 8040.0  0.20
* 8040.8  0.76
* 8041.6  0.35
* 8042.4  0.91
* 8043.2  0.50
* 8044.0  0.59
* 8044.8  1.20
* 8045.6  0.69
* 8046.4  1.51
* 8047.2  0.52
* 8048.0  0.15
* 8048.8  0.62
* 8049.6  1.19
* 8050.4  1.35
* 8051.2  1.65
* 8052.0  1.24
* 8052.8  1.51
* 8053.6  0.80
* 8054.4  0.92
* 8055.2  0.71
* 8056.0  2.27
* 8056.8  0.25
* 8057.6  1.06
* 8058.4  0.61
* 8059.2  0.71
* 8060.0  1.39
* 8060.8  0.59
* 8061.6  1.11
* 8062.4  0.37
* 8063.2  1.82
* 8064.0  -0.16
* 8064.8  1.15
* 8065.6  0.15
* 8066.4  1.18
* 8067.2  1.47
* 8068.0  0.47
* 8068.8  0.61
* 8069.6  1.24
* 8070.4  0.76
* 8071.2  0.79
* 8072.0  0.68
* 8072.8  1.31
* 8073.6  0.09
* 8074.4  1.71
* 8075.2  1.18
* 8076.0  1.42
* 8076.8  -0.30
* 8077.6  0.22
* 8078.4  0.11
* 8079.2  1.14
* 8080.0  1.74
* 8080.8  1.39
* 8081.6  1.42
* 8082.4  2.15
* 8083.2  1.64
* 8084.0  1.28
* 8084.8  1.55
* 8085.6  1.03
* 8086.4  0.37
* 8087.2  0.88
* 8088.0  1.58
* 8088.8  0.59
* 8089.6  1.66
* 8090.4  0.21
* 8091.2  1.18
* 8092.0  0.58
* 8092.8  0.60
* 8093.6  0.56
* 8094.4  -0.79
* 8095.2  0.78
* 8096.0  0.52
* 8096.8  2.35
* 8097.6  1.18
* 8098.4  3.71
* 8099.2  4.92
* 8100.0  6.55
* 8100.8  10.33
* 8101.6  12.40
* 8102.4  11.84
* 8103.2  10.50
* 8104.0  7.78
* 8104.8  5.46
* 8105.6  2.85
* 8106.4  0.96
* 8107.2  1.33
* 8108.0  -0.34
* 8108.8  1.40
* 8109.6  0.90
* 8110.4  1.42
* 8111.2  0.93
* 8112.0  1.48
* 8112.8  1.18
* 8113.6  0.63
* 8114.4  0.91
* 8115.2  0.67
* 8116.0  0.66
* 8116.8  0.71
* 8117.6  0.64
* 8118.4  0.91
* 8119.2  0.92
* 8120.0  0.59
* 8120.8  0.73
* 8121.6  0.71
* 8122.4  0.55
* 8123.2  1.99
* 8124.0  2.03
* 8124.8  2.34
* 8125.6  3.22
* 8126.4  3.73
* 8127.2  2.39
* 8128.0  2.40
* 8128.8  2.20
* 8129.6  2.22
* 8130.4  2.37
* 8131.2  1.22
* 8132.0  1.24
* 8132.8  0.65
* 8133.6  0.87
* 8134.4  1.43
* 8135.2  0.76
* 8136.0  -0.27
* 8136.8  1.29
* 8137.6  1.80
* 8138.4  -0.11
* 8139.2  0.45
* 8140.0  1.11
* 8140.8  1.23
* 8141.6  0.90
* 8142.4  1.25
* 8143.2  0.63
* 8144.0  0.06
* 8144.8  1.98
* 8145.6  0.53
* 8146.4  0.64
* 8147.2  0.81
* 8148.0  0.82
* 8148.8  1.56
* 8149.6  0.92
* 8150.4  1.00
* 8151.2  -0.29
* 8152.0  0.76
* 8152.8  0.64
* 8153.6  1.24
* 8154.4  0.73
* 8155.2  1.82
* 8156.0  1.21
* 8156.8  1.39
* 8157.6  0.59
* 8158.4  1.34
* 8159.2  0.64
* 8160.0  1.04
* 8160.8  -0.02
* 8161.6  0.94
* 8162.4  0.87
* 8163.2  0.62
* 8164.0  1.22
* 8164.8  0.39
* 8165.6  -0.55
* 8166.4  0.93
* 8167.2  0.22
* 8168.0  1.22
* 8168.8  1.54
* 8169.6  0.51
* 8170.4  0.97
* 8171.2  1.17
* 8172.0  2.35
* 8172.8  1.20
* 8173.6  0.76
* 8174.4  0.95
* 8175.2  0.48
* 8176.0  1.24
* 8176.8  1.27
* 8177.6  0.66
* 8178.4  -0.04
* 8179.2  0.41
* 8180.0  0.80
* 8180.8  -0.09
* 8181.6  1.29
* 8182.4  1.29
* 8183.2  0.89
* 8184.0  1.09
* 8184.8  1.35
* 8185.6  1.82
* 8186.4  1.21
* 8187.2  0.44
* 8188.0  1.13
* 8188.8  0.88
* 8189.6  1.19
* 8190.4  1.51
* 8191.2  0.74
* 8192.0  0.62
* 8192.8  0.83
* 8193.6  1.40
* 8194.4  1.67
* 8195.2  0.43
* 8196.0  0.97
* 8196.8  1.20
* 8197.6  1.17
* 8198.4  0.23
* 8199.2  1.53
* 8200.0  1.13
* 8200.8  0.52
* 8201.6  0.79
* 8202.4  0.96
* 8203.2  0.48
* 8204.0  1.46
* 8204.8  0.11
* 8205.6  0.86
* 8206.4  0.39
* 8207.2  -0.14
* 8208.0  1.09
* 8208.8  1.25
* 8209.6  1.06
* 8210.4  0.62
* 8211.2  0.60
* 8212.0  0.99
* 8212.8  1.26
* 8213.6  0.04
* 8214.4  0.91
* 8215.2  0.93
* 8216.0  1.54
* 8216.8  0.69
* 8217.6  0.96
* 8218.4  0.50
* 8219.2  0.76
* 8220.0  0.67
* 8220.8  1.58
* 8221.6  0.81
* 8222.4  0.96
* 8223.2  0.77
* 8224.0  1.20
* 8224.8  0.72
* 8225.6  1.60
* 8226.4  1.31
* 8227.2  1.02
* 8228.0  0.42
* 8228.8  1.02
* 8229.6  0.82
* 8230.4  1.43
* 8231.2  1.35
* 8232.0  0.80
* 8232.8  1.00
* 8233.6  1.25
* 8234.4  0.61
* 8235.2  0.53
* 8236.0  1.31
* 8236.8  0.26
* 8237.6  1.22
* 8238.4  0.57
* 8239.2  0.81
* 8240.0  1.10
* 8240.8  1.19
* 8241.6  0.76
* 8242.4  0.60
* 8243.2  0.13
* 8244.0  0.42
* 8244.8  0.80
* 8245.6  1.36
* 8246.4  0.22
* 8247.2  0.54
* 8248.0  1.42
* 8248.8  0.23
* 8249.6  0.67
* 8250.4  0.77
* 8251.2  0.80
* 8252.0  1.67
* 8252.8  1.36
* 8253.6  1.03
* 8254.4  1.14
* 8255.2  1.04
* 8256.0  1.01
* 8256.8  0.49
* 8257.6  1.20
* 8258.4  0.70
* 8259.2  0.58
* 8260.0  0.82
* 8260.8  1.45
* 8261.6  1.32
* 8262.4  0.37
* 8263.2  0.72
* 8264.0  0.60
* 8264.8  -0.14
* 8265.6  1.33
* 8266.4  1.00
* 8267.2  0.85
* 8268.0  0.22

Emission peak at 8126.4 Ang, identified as [N II] 6583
